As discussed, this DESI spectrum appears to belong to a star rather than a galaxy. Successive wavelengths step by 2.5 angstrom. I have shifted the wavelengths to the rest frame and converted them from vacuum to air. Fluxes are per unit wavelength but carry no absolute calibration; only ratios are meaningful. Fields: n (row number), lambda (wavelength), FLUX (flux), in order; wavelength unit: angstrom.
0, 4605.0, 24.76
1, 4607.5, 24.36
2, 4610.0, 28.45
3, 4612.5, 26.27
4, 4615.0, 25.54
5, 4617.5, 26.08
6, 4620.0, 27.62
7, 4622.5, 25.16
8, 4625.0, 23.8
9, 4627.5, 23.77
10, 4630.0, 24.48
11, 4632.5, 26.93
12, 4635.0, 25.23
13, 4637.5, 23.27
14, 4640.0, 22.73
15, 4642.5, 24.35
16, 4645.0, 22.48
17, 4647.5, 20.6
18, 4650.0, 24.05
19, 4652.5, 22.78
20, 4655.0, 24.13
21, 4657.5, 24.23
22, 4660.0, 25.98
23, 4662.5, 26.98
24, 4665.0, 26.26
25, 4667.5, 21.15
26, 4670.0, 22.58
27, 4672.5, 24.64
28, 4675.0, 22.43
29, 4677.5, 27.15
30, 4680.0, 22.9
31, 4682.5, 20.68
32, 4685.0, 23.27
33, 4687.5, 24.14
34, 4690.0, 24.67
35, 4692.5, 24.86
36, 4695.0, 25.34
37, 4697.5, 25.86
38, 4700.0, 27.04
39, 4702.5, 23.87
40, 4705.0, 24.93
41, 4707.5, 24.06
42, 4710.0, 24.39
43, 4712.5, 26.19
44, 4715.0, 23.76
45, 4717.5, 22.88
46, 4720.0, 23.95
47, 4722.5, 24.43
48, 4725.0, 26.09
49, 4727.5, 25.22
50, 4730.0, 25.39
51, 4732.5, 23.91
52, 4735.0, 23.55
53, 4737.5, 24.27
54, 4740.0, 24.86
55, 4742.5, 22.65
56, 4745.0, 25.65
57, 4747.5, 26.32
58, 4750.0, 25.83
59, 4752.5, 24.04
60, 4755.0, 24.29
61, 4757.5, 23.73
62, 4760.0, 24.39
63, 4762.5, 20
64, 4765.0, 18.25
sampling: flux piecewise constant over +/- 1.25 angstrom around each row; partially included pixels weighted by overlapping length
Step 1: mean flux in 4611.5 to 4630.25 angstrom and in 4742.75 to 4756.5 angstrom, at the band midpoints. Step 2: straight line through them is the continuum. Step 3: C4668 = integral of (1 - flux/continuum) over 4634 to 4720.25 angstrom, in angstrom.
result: 3.8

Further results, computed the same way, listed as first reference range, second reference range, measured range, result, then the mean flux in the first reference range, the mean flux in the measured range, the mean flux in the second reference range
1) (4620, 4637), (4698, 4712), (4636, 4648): 1.0 angstrom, 25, 22.9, 25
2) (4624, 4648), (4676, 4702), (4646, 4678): 0.3 angstrom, 23.9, 24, 24.5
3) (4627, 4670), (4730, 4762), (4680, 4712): -0.3 angstrom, 24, 24.4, 24.4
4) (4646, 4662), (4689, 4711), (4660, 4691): 0.5 angstrom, 23.8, 24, 25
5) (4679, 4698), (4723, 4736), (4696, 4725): -0.4 angstrom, 23.9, 24.7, 24.8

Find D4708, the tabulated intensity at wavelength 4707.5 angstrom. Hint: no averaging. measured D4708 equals 24.06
